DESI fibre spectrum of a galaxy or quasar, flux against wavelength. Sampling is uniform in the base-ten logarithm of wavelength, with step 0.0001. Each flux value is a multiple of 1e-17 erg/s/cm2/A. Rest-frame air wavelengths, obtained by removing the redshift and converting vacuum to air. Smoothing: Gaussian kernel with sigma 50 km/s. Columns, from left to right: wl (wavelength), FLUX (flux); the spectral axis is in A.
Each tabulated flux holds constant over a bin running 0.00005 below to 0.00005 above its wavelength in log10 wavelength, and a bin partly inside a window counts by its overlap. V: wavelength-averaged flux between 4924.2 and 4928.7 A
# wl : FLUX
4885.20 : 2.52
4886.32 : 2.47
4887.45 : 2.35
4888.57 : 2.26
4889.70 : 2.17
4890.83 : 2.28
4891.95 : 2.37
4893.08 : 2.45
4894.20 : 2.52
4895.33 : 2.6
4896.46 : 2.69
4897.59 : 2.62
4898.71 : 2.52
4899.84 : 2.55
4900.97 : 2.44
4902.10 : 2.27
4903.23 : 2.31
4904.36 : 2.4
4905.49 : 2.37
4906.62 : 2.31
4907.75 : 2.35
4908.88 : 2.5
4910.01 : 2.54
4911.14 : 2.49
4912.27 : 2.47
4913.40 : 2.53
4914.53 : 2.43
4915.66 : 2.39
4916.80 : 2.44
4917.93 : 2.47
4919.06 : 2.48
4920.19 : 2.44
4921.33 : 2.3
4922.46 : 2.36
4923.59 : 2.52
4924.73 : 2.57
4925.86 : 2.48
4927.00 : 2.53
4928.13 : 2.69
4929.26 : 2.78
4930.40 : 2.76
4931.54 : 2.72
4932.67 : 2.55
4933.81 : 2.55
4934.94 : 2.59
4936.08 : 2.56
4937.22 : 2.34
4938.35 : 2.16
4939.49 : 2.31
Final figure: 2.57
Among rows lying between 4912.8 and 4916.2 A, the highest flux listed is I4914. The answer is 2.53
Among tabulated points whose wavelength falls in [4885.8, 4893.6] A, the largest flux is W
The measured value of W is 2.47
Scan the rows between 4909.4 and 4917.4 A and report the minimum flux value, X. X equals 2.39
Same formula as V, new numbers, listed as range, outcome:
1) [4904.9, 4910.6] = 2.41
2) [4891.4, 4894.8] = 2.45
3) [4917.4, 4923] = 2.41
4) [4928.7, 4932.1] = 2.75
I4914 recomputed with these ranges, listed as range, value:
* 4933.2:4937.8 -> 2.59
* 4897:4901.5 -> 2.62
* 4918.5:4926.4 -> 2.57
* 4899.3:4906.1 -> 2.55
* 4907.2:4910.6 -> 2.54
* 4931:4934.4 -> 2.72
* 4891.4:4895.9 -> 2.6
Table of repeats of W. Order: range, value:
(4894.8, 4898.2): 2.69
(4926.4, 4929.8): 2.78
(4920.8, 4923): 2.36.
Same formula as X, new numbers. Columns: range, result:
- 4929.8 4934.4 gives 2.55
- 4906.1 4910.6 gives 2.31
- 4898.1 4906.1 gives 2.27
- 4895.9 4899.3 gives 2.52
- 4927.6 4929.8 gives 2.69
